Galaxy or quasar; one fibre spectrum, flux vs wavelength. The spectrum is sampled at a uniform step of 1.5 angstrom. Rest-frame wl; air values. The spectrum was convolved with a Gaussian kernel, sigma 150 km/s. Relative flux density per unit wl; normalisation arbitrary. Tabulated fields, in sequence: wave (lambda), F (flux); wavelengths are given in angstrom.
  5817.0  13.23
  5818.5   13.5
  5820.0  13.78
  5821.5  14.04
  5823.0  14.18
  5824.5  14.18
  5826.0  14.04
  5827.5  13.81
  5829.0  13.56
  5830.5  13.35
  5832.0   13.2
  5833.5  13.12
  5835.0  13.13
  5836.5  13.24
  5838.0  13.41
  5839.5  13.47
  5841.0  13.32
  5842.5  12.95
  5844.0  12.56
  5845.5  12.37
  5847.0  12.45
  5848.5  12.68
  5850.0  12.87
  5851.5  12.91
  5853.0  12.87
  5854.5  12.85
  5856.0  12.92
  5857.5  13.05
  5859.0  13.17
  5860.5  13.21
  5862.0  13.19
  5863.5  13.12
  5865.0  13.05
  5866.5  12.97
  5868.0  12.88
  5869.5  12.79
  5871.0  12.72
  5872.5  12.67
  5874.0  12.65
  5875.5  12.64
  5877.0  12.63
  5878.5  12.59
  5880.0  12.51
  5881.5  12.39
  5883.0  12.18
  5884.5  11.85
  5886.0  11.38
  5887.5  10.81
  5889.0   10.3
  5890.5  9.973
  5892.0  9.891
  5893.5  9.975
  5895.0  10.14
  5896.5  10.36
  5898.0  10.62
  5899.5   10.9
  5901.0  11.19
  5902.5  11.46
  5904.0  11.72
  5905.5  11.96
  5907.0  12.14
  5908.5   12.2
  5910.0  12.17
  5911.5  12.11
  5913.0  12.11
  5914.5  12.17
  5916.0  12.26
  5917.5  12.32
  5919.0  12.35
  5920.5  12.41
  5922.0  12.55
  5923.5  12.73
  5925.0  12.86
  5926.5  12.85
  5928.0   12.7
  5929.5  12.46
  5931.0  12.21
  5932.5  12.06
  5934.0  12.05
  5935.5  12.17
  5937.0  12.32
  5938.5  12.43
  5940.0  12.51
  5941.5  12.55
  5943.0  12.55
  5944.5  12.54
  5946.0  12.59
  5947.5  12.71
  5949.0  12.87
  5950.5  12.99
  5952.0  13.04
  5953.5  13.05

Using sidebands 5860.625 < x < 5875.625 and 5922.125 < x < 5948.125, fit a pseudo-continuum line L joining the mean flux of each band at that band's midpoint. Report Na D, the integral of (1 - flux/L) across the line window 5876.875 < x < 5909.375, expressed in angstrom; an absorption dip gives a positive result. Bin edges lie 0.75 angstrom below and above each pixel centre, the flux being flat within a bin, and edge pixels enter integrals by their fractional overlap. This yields 3.67 angstrom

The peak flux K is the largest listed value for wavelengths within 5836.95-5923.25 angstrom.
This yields 13.47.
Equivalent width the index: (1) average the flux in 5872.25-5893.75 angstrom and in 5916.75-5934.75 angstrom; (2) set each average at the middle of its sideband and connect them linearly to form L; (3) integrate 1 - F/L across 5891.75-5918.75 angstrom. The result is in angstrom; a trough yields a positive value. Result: 1.35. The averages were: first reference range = 11.6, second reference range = 12.5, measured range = 11.5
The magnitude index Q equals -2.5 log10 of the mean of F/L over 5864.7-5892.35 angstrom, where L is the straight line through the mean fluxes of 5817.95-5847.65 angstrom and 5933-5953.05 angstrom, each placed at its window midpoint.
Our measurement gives 0.09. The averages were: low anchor 13.4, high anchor 12.6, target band 12.1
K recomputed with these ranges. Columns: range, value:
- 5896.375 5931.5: 12.86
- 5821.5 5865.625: 14.18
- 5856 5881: 13.21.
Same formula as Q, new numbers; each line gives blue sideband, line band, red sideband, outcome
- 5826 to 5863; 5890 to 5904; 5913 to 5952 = 0.20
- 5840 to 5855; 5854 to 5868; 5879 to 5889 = -0.06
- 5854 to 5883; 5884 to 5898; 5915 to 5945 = 0.21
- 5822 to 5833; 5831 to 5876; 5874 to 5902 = -0.02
